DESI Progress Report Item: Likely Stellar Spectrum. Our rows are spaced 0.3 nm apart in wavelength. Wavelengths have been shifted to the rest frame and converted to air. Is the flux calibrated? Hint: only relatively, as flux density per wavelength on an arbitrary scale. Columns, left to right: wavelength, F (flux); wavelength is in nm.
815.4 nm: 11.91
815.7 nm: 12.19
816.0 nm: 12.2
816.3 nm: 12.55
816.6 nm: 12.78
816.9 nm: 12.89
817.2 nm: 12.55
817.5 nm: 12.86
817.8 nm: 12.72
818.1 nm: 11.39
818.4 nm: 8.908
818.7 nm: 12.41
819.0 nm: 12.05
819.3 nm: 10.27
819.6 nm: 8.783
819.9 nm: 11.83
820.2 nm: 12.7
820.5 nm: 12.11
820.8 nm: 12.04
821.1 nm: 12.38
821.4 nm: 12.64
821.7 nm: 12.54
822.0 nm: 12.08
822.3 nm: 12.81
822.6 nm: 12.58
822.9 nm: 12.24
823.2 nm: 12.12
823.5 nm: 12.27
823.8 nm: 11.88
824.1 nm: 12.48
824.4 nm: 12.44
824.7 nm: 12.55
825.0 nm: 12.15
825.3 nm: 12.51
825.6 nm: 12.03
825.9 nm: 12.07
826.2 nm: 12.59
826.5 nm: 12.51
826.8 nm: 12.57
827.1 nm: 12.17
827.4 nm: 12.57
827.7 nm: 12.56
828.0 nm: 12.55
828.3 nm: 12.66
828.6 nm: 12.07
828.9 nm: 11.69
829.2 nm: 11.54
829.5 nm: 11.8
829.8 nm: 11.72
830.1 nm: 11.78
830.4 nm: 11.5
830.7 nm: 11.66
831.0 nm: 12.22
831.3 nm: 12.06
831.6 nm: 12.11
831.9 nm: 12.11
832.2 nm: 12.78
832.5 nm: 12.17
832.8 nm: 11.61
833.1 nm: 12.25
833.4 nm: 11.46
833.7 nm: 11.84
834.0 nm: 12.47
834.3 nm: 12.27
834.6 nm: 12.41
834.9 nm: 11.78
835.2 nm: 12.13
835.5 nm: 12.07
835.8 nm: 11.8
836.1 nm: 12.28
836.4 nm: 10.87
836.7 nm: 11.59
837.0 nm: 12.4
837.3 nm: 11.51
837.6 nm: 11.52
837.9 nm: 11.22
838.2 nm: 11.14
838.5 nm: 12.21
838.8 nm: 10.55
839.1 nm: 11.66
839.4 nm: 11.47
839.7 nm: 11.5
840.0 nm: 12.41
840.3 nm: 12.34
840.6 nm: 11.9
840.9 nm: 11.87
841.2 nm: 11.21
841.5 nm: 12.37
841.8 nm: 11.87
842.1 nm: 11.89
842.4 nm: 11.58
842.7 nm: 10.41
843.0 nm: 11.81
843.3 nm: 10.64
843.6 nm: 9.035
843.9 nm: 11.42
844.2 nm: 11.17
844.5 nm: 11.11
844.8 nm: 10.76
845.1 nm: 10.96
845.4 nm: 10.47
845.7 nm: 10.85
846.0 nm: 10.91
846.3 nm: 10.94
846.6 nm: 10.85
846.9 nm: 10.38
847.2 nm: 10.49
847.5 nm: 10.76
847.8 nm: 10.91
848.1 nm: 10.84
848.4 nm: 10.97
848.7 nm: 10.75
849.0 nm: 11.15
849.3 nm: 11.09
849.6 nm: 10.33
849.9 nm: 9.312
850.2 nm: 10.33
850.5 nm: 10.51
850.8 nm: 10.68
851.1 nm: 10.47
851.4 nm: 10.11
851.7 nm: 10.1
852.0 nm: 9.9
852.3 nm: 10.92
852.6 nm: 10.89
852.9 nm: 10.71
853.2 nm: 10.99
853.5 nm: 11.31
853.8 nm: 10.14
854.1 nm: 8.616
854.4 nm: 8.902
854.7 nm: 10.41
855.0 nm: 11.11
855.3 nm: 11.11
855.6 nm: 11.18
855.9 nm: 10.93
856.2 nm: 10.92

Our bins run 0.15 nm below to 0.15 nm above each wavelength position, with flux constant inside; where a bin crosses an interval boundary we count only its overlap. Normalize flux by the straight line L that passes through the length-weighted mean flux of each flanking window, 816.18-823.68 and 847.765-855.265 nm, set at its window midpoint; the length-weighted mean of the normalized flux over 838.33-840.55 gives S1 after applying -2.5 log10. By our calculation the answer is -0.06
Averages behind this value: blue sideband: 12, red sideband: 10.5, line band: 11.7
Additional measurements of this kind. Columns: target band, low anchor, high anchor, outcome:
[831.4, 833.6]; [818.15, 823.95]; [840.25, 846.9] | -0.05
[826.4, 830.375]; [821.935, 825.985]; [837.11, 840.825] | 0.00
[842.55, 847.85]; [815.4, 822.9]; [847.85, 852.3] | 0.00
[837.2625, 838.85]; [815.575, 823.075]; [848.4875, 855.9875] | -0.02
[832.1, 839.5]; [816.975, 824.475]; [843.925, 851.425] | -0.05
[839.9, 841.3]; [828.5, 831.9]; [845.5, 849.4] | -0.07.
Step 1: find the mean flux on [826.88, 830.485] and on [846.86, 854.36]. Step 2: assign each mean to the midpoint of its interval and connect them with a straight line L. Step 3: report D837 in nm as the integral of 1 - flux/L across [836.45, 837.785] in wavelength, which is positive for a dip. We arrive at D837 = -0.02 nm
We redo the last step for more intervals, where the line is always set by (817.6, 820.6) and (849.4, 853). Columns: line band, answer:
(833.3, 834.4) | -0.12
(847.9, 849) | -0.05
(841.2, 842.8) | -0.15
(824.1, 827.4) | -0.37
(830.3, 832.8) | -0.25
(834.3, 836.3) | -0.23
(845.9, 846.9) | -0.03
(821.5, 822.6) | -0.12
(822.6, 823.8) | -0.11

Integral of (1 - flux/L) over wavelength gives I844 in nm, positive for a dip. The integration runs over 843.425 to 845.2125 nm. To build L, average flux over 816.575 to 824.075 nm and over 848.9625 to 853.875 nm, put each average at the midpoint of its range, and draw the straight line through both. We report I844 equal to 0.02 nm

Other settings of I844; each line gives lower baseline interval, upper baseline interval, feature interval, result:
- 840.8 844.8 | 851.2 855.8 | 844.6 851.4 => 0.116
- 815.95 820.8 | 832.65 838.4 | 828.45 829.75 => 0.005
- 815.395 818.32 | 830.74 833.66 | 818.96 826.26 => 0.094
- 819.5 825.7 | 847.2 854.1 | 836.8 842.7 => -0.263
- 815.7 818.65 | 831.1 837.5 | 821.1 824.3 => -0.078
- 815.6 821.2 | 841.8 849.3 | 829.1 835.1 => -0.318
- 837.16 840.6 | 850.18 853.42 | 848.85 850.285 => 0.037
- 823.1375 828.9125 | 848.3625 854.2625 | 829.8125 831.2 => 0.025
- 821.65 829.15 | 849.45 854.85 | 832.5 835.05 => -0.074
